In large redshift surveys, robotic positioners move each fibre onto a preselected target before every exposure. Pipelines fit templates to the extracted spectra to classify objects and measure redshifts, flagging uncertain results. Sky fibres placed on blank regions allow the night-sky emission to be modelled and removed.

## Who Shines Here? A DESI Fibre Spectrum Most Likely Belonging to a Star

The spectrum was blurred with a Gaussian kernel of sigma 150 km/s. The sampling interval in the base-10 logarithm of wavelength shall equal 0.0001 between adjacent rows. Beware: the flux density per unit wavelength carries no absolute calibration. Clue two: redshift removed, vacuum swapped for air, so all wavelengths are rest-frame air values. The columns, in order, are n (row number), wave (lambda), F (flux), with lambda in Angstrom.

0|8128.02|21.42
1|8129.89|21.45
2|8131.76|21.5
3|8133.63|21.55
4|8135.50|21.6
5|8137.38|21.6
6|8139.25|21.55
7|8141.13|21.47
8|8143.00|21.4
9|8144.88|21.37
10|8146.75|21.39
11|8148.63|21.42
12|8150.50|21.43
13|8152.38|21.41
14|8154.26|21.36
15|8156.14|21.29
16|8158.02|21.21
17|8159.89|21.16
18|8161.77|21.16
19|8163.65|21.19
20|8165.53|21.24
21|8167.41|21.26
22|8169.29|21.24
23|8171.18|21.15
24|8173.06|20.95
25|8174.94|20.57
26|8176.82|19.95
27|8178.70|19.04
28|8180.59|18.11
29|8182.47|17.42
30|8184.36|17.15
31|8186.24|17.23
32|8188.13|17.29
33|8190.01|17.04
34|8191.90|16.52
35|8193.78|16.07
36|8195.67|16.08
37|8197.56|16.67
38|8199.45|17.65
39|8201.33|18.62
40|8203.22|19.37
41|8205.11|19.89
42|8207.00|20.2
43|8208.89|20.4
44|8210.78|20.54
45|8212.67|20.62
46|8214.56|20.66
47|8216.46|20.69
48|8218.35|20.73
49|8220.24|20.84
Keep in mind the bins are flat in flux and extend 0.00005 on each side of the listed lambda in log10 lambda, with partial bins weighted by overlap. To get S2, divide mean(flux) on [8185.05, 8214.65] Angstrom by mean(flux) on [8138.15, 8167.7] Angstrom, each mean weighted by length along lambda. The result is 0.86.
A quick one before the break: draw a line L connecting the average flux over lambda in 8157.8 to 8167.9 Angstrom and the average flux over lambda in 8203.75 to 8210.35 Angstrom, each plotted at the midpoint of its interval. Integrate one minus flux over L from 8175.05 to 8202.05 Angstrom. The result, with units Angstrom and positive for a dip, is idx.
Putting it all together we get 4.0 Angstrom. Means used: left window 21.2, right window 20.1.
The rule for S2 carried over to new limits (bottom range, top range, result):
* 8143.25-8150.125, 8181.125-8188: 0.81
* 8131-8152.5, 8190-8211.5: 0.85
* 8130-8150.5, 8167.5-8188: 0.90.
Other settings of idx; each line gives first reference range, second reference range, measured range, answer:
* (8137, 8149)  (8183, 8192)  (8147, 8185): -2.6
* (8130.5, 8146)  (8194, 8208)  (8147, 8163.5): -0.5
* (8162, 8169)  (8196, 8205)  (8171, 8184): 0.5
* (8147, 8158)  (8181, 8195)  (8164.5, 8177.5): -1.3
